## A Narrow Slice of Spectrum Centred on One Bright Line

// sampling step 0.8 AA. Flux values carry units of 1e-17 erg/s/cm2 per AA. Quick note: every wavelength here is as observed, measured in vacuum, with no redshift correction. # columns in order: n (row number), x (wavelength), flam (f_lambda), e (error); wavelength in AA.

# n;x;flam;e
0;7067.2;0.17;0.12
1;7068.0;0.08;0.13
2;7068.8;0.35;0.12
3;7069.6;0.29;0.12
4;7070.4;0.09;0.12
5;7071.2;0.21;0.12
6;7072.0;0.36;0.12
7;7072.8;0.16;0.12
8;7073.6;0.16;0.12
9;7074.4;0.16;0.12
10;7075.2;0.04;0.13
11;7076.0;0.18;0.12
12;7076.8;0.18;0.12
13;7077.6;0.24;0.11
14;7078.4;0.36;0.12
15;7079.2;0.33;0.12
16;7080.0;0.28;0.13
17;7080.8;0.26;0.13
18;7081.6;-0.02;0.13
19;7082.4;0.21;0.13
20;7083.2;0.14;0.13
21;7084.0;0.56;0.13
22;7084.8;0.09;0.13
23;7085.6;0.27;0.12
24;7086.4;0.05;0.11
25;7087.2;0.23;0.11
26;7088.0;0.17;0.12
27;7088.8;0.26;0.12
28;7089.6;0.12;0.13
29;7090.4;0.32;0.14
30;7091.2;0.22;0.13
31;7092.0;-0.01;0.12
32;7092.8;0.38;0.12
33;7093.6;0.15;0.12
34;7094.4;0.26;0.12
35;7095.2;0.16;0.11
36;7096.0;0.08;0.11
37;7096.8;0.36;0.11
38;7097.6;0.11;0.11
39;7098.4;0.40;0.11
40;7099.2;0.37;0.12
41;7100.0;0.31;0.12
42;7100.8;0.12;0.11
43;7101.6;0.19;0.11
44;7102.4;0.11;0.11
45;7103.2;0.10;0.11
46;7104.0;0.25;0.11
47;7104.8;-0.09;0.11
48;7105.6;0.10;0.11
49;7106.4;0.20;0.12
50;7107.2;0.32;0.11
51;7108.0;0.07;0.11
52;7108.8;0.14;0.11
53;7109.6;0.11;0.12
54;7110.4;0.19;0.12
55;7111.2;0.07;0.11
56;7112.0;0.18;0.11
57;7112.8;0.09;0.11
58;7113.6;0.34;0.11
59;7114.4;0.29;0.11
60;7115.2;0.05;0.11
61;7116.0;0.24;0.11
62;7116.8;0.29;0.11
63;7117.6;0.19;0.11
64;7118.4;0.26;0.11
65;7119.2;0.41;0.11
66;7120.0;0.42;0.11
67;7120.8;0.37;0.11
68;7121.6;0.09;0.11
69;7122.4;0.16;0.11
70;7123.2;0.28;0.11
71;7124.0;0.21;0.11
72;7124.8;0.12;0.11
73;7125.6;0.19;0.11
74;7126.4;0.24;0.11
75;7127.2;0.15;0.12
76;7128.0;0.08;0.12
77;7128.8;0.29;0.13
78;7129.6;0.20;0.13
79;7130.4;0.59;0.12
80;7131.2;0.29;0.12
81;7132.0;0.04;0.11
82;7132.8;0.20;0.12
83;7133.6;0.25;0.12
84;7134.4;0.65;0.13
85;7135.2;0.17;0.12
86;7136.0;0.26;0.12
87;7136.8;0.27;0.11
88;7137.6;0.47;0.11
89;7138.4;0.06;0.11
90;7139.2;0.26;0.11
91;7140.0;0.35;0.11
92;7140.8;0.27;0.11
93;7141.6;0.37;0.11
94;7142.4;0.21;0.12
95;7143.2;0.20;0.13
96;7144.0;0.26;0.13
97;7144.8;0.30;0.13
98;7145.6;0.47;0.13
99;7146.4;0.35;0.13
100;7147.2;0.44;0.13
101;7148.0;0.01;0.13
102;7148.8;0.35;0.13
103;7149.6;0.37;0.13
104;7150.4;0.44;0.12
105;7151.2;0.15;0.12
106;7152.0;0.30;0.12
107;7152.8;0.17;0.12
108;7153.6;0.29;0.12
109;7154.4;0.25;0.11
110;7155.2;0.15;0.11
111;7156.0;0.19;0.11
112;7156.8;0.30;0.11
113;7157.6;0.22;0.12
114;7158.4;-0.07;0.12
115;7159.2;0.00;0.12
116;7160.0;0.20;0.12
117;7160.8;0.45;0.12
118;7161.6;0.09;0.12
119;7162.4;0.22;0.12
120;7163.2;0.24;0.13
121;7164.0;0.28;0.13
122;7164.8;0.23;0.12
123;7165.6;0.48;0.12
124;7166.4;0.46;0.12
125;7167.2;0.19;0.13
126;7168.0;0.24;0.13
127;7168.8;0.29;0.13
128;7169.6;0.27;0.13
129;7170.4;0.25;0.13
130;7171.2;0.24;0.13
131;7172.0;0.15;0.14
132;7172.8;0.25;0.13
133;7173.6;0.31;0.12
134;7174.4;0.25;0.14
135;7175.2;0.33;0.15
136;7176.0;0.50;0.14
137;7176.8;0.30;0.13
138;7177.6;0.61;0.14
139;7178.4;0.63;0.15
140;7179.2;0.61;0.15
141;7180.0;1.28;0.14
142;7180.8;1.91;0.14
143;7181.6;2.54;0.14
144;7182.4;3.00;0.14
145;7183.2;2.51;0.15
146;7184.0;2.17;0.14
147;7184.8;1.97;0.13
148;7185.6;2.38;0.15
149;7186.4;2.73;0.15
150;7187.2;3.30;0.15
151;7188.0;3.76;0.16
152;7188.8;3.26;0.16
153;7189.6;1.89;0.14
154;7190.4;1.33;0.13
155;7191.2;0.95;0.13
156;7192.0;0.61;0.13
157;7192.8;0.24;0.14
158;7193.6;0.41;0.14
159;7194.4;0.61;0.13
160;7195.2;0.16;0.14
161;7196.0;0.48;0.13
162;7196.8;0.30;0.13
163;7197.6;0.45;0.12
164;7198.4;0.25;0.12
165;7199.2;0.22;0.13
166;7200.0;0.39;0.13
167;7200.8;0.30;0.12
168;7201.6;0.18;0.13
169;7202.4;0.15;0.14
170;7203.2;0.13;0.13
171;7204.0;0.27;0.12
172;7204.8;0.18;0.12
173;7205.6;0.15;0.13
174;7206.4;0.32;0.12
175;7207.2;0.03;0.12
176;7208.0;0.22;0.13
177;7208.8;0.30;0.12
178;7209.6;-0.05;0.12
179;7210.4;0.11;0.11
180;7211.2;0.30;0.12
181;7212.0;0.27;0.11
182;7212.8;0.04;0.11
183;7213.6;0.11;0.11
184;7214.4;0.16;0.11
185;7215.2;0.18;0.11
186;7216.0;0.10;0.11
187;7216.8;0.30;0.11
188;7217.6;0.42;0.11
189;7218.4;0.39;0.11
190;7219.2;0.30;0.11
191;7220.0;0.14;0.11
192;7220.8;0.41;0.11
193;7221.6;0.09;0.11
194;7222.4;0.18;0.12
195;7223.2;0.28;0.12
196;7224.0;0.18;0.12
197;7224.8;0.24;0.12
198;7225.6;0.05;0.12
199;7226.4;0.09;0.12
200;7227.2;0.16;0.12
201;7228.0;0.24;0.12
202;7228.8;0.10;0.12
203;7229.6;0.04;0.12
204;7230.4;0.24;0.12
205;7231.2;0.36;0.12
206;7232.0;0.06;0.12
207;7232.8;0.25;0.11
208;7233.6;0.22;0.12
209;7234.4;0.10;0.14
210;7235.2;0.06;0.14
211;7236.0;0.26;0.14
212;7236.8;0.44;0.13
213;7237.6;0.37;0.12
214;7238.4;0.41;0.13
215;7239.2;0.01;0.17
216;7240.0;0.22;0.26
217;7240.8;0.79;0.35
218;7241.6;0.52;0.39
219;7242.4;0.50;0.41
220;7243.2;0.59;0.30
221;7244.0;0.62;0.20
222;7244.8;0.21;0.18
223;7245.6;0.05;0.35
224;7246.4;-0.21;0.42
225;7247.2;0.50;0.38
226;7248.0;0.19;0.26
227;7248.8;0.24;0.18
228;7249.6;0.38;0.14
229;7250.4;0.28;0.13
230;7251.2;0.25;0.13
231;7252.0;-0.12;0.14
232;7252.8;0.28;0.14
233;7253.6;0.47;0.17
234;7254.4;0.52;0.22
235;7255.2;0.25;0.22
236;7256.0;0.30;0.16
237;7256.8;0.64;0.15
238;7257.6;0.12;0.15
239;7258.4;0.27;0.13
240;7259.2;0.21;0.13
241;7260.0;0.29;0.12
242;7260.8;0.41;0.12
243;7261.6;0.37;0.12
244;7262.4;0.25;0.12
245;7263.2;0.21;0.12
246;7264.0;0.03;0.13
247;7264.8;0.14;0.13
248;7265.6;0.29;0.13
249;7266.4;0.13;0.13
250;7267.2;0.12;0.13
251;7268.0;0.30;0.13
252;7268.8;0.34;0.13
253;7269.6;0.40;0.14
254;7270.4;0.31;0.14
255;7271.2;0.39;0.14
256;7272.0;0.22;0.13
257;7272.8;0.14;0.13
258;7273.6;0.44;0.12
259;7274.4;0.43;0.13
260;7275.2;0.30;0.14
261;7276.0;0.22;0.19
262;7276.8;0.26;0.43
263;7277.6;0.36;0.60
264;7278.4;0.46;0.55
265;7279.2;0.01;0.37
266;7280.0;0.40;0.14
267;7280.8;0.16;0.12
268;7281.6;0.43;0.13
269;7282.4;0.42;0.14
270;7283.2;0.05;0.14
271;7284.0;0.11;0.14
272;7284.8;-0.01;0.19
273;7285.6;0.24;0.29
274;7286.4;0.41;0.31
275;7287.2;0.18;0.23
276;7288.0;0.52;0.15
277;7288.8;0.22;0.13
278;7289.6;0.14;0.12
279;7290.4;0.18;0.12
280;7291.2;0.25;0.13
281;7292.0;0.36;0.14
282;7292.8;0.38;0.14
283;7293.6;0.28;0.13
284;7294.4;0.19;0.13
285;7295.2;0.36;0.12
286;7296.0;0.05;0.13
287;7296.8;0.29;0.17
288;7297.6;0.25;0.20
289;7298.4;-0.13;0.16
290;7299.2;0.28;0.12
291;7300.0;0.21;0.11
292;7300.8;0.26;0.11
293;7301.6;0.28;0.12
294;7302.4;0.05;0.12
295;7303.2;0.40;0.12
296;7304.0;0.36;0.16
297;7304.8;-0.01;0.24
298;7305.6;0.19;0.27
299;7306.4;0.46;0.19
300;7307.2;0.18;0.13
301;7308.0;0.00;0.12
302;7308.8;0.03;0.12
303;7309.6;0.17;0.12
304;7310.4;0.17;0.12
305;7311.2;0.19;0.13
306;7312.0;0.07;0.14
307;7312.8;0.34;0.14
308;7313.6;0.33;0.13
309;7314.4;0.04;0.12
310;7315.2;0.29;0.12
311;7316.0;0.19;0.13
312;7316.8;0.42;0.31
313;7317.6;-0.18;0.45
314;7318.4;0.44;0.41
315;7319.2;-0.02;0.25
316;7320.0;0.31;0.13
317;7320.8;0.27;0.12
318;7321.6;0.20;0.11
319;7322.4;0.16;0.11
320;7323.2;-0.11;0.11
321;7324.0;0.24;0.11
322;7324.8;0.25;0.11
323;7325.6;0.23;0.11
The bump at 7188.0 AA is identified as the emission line [O II] 3727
